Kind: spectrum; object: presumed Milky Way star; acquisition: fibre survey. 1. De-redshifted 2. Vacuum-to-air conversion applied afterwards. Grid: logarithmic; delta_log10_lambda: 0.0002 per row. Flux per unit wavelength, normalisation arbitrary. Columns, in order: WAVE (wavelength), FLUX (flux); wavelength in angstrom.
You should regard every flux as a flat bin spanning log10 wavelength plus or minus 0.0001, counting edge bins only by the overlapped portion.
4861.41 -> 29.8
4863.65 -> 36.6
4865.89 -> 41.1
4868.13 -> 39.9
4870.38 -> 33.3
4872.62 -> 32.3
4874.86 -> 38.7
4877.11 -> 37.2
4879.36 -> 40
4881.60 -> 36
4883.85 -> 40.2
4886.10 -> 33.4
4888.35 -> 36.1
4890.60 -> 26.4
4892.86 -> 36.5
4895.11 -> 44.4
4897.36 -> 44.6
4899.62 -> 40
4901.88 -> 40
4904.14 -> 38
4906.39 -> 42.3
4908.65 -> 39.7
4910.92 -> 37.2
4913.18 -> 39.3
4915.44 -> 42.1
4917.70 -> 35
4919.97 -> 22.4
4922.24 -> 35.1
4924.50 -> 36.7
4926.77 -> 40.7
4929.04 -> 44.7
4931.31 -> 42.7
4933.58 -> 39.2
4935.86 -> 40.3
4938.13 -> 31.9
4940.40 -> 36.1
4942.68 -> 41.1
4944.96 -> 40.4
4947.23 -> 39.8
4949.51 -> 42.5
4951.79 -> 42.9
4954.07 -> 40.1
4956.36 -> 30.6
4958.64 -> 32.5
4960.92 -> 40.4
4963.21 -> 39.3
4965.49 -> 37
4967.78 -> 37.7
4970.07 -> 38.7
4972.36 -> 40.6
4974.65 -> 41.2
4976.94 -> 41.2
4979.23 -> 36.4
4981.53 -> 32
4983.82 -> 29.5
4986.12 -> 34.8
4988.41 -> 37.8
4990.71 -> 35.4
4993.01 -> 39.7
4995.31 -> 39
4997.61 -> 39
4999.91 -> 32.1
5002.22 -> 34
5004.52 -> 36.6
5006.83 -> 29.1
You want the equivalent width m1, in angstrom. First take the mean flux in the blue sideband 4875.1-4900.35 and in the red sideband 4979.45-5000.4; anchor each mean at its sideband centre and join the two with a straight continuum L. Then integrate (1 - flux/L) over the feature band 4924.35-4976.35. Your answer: -3.8 angstrom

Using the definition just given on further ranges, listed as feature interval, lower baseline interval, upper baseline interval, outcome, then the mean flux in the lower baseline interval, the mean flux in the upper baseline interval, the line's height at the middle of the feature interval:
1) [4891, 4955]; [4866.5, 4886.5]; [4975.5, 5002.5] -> -4.17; 37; 36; 36.6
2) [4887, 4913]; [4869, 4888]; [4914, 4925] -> -2.48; 36.4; 34.3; 35.3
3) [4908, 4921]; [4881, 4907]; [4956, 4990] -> 0.64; 38.1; 36.8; 37.8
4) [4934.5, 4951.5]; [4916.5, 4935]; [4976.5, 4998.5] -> -1.01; 37.1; 36.3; 36.9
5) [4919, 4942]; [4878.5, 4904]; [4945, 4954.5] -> 1.76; 37.9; 41.3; 40.2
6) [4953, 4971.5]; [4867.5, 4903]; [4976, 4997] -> -0.29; 37.4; 36.2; 36.5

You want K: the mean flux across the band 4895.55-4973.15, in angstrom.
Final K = 38.6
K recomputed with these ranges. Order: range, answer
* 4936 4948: 38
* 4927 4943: 39.4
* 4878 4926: 37.4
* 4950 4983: 37.9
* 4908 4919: 38.4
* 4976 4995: 35.9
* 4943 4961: 38.7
